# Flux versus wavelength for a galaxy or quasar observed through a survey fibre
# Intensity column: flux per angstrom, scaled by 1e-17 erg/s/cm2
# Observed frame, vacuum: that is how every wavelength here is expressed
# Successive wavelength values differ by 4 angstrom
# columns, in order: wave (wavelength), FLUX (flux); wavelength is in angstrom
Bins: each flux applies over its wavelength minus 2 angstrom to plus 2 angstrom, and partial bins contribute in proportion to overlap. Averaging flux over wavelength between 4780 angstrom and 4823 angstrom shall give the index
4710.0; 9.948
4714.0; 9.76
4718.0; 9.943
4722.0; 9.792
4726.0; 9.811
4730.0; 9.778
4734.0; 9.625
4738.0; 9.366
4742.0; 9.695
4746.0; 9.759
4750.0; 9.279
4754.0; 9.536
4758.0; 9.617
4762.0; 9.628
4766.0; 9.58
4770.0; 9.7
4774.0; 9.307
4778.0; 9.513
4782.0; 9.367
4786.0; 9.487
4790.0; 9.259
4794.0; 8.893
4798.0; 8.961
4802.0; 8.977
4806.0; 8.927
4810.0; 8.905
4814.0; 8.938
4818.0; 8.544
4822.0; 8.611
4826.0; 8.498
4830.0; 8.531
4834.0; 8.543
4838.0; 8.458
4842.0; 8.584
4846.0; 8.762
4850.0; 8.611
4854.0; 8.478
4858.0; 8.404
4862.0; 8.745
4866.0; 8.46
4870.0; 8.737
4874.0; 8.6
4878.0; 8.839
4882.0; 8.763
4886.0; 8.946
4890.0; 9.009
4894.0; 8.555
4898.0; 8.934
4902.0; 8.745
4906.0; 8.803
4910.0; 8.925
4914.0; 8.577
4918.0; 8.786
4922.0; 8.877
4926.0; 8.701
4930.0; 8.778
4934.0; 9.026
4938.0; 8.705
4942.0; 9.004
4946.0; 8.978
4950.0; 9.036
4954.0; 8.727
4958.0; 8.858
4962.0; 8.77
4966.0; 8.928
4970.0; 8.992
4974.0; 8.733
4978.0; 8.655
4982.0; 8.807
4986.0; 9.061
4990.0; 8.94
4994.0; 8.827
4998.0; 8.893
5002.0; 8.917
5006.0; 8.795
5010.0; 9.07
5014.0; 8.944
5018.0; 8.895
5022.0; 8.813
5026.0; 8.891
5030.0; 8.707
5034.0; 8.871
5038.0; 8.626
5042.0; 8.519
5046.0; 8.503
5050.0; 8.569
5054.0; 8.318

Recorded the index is 9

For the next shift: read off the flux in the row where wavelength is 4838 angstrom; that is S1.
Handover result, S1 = 8.458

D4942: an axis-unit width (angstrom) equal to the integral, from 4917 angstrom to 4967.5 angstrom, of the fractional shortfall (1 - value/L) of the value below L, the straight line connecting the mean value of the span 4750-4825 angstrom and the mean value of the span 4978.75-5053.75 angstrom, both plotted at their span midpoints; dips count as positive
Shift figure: 0.39 angstrom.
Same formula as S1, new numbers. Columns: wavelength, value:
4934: 9.026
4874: 8.6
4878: 8.839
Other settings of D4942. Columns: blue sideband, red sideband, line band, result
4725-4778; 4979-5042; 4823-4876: 4.2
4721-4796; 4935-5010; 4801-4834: 2.2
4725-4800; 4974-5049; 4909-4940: 0.9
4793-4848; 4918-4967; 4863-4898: 0.2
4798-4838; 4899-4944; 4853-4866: 0.3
